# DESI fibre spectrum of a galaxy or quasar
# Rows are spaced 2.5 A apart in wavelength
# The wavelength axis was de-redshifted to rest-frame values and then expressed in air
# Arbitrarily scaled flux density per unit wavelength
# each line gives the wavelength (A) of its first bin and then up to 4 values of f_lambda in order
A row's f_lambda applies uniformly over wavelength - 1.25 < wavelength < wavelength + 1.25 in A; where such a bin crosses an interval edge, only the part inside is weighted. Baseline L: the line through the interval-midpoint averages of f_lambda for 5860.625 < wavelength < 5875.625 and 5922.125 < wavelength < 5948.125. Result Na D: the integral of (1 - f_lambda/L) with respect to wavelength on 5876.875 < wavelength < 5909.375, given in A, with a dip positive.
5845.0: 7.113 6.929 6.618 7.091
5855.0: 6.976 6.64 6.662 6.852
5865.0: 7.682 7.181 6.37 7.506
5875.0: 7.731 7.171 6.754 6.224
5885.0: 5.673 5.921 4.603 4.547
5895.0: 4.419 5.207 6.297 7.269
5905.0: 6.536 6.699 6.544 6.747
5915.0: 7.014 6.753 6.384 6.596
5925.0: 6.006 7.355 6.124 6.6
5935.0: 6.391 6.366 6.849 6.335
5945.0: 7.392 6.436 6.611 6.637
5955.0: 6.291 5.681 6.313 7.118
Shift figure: 4.8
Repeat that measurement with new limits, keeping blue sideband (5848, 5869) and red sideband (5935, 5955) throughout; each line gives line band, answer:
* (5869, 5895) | 2.7 A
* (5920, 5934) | 0.4 A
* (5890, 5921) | 2.9 A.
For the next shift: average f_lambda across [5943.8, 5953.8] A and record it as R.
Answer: 6.76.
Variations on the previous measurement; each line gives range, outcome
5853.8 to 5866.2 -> 6.96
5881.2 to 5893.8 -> 5.4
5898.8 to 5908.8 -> 6.7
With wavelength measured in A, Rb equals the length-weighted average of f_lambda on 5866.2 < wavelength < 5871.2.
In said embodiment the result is 6.79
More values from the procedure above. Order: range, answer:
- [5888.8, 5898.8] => 4.7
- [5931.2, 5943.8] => 6.51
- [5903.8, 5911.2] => 6.59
